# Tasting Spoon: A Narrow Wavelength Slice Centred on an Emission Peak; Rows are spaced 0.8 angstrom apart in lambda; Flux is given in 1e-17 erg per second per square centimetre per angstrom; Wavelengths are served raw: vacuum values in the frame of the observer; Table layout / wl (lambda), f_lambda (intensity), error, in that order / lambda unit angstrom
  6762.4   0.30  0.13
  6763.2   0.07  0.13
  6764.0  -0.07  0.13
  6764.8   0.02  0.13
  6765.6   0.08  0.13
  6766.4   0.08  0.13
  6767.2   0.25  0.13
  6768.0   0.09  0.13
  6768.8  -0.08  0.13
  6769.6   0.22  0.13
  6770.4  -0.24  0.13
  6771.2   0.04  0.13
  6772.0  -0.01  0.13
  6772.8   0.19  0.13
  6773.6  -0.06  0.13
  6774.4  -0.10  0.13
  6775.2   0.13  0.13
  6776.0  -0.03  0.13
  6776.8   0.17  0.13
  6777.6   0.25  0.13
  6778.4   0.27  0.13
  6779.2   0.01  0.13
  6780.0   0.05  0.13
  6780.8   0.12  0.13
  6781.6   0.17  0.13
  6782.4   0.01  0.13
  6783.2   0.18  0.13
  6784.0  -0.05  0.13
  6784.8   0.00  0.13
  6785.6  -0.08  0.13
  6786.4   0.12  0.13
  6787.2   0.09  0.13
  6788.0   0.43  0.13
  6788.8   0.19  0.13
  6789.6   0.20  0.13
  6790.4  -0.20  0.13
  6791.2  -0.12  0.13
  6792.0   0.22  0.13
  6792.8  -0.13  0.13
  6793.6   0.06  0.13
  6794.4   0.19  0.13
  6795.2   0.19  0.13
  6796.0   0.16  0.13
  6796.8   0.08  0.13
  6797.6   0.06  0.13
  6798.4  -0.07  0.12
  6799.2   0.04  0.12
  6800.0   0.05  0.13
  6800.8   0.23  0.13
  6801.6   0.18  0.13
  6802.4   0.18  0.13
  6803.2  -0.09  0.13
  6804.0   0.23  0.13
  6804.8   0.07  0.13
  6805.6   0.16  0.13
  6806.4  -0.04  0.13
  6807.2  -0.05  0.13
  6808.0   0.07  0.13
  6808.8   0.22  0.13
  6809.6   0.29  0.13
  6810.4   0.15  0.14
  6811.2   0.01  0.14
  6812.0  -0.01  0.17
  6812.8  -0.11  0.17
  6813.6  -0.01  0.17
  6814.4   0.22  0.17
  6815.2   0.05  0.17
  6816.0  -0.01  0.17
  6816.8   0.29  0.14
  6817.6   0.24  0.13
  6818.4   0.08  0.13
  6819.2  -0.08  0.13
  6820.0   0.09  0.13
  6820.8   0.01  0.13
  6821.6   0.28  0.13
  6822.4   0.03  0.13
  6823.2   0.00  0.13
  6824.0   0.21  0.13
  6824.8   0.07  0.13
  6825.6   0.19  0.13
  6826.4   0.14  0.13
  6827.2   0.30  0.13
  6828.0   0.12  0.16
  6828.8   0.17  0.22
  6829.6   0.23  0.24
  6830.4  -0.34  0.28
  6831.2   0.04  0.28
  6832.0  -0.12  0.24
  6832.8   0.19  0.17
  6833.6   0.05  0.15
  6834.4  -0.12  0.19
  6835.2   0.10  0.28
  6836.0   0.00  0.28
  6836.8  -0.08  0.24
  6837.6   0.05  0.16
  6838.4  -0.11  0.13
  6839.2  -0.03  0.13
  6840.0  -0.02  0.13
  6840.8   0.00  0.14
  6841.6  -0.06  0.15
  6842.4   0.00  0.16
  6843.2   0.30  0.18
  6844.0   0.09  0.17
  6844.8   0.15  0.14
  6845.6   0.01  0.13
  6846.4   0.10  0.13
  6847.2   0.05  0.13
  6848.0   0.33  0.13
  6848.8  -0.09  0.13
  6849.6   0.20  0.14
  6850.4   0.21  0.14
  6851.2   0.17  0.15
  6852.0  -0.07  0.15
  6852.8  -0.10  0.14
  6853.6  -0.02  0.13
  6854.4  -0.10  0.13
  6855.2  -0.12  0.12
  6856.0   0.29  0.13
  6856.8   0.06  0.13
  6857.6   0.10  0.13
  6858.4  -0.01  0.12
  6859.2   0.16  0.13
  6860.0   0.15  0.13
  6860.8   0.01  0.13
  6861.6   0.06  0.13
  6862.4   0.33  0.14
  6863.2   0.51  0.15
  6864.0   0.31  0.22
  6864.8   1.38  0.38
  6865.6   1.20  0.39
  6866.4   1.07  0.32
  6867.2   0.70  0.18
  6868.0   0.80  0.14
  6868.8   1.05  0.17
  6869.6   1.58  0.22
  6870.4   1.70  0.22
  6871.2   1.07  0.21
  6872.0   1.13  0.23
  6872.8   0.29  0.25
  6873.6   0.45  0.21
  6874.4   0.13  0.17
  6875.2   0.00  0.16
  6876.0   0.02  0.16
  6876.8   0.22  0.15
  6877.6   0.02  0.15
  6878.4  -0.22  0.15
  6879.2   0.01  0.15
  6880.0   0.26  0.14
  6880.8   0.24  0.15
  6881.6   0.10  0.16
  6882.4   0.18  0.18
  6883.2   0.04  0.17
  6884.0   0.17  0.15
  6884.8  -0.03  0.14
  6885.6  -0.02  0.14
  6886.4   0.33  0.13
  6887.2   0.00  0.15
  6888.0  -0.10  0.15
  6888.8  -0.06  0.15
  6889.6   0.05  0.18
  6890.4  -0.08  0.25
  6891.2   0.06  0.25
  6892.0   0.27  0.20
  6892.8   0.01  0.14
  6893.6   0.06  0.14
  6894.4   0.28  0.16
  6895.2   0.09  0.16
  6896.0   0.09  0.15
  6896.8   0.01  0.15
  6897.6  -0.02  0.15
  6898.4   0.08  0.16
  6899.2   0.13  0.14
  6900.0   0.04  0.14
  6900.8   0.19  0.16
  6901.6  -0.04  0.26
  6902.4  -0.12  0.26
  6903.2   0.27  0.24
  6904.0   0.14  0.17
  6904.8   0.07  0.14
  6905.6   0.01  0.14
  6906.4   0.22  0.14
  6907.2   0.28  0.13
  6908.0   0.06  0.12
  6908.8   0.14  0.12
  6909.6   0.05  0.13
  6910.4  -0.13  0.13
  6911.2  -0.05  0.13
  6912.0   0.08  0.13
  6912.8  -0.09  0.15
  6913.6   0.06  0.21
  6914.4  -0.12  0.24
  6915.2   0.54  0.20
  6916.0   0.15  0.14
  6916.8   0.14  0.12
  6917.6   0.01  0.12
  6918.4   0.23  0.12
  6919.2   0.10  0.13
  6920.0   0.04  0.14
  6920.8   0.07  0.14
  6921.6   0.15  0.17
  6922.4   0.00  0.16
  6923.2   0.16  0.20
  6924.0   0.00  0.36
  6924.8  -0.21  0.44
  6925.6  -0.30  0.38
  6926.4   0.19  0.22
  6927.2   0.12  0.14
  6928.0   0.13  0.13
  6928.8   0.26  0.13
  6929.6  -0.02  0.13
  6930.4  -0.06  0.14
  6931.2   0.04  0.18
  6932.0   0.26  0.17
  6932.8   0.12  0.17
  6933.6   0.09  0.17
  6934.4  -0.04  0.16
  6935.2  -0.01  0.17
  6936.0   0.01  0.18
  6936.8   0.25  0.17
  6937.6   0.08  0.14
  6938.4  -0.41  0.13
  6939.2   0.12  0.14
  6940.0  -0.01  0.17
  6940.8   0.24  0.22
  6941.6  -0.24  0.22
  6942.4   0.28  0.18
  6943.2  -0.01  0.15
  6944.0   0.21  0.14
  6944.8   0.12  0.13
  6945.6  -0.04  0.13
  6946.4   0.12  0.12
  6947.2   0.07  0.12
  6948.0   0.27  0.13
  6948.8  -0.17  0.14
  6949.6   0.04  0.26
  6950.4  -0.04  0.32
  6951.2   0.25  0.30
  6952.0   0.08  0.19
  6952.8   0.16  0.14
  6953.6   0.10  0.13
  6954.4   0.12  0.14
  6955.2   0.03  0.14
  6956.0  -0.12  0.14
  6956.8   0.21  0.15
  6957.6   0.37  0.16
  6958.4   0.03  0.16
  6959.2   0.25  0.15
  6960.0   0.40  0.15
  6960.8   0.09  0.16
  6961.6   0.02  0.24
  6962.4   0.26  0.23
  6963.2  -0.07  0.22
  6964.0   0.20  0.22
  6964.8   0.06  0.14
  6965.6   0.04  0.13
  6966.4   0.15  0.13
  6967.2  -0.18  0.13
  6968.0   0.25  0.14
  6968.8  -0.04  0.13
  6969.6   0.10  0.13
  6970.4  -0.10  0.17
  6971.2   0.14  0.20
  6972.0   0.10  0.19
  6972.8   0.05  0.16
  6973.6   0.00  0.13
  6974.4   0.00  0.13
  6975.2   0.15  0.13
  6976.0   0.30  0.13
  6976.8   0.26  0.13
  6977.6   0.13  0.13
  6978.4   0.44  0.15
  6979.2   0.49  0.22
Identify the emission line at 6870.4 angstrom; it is [O II]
